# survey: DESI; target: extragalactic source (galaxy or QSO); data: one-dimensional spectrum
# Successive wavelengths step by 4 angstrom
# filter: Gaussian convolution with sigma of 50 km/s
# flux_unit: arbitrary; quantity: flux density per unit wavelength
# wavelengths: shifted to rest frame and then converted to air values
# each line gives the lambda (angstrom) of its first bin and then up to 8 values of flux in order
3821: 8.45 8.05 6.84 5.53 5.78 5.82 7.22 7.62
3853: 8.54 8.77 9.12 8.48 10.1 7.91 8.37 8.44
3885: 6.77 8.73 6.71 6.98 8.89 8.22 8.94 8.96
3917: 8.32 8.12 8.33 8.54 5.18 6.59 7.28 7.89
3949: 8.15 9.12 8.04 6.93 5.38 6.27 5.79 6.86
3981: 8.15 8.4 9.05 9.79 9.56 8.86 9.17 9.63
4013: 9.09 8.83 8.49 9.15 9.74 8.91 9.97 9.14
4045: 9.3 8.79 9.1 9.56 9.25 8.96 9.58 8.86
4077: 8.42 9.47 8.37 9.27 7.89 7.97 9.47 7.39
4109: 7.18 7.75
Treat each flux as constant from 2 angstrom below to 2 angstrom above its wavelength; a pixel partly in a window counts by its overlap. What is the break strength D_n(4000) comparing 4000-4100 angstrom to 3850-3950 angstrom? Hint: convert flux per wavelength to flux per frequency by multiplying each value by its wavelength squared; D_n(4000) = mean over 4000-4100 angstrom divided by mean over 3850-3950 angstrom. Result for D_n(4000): 1.21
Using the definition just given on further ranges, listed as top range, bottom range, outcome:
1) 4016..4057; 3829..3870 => 1.33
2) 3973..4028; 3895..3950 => 1.16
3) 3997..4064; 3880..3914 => 1.22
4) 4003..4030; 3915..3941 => 1.27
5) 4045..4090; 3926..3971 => 1.33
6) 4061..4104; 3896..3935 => 1.19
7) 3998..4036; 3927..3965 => 1.28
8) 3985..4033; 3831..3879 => 1.27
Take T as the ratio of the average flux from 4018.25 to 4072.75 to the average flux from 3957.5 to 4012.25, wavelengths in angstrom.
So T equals 1.15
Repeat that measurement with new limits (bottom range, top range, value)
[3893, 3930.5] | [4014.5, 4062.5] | 1.11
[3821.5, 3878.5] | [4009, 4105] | 1.16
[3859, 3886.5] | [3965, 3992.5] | 0.87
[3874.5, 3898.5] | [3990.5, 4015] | 1.22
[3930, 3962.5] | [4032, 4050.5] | 1.24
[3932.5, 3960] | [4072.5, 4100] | 1.14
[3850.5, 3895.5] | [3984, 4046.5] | 1.10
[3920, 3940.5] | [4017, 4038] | 1.26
